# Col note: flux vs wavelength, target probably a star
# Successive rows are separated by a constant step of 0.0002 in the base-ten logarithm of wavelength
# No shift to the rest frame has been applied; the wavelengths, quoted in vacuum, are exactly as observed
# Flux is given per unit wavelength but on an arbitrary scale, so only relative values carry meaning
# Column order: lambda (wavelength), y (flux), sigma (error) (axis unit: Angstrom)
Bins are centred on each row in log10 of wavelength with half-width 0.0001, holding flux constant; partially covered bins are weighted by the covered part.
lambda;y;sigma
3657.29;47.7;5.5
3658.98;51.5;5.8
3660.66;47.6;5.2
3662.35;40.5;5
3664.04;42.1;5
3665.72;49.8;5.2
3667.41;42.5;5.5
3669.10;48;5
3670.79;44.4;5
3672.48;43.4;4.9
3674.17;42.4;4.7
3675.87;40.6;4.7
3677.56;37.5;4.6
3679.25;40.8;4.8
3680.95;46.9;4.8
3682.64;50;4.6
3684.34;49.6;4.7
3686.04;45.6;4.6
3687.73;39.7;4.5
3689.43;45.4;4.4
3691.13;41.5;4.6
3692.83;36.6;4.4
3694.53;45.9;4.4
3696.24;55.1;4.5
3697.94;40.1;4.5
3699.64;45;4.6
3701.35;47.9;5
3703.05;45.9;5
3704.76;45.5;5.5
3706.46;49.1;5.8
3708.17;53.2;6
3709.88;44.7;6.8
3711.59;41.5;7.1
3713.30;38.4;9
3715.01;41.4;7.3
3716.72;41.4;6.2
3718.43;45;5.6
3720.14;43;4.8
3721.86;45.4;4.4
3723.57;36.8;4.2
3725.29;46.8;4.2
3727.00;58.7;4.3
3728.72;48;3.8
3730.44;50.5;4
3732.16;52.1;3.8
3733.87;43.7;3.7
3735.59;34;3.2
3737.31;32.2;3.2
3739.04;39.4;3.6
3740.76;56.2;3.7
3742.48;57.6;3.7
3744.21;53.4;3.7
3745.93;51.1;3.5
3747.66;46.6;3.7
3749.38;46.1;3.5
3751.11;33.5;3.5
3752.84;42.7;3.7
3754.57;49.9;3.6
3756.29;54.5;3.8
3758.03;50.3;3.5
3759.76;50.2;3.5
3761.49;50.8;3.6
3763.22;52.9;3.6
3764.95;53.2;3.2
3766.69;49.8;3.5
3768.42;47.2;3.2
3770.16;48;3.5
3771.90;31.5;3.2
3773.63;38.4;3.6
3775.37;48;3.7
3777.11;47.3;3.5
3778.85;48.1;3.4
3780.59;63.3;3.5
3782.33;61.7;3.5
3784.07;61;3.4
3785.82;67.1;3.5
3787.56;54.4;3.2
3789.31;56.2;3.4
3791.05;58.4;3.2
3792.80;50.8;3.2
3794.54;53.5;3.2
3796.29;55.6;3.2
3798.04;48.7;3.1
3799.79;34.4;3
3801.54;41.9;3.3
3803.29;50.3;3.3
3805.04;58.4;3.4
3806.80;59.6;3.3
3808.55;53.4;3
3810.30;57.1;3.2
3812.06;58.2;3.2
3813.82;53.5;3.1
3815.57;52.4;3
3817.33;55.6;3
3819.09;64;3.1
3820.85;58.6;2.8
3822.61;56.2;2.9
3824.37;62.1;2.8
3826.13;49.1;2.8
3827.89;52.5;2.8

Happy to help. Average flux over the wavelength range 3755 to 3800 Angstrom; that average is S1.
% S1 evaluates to 51.6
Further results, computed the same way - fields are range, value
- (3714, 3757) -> 46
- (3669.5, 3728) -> 44.6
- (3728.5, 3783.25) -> 47.9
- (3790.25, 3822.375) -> 53.6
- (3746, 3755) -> 44.1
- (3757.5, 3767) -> 51.3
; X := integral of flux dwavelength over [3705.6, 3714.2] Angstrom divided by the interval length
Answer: 45.4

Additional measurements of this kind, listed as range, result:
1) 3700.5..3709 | 48.3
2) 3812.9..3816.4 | 53.1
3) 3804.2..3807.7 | 58.9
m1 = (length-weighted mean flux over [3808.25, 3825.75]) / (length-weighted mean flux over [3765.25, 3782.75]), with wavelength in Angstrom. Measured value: 1.2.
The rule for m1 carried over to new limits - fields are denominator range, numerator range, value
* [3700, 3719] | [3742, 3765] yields 1.10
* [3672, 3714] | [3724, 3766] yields 1.08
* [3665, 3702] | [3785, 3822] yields 1.22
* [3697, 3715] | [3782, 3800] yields 1.23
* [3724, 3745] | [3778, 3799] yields 1.19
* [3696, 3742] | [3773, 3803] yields 1.16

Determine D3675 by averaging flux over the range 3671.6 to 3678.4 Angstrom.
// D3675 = 41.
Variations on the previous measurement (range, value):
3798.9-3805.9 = 46.2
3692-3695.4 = 41.2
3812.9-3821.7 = 56.8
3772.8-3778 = 44.6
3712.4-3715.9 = 40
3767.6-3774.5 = 41.2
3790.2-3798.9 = 53.4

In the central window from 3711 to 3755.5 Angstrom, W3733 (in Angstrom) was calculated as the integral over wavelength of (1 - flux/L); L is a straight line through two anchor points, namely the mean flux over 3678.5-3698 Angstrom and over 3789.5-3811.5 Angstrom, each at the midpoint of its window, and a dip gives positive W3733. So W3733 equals 2.4 Angstrom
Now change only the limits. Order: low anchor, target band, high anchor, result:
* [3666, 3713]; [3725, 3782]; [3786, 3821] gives 2.3 Angstrom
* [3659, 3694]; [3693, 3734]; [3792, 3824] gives 0.6 Angstrom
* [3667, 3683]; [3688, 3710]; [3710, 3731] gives -0.8 Angstrom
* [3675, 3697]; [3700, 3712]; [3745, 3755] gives -0.7 Angstrom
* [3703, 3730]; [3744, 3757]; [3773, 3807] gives 0.5 Angstrom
